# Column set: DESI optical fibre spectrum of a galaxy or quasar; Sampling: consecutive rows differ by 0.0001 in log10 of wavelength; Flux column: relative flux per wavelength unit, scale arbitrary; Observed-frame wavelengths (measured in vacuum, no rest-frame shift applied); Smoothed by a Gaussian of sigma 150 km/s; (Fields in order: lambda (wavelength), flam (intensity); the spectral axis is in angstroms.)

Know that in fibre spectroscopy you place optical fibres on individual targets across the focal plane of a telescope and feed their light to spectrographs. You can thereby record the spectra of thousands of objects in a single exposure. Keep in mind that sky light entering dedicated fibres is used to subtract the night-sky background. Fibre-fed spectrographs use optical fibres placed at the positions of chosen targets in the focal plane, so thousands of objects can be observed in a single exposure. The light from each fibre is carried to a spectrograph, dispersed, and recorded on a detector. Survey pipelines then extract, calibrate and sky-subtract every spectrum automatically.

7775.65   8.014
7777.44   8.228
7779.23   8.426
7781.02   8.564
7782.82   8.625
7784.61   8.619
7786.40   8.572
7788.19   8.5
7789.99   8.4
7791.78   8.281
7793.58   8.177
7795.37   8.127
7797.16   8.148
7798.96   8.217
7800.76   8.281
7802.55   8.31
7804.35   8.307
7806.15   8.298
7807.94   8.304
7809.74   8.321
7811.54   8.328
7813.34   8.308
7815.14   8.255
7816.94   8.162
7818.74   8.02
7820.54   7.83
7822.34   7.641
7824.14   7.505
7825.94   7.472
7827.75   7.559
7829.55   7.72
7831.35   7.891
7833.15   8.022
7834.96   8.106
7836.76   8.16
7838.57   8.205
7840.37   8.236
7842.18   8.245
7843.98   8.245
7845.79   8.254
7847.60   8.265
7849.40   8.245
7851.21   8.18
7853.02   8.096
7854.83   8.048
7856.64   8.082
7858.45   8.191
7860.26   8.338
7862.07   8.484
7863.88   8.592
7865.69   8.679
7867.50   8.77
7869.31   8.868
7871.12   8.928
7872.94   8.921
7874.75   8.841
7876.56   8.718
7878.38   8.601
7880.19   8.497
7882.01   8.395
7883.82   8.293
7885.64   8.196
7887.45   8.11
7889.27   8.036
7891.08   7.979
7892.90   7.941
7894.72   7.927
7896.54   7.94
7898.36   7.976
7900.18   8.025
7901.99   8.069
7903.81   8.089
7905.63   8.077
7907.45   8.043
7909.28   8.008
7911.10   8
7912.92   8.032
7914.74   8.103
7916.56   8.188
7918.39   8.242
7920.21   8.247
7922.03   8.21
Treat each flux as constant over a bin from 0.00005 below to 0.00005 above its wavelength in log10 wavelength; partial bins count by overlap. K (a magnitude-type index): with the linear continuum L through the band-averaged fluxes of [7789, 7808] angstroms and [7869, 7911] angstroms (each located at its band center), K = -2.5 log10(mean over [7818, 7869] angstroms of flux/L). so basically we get 0.02 mag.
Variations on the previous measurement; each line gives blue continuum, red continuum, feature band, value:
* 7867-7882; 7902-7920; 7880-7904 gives 0.04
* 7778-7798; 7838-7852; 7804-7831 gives 0.04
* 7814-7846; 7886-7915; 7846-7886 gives -0.06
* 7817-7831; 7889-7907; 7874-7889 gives -0.07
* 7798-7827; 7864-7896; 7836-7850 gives 0.00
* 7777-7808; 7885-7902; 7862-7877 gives -0.09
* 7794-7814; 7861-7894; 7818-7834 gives 0.08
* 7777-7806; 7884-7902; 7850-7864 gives -0.01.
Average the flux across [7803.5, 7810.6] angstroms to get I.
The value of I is 8.31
